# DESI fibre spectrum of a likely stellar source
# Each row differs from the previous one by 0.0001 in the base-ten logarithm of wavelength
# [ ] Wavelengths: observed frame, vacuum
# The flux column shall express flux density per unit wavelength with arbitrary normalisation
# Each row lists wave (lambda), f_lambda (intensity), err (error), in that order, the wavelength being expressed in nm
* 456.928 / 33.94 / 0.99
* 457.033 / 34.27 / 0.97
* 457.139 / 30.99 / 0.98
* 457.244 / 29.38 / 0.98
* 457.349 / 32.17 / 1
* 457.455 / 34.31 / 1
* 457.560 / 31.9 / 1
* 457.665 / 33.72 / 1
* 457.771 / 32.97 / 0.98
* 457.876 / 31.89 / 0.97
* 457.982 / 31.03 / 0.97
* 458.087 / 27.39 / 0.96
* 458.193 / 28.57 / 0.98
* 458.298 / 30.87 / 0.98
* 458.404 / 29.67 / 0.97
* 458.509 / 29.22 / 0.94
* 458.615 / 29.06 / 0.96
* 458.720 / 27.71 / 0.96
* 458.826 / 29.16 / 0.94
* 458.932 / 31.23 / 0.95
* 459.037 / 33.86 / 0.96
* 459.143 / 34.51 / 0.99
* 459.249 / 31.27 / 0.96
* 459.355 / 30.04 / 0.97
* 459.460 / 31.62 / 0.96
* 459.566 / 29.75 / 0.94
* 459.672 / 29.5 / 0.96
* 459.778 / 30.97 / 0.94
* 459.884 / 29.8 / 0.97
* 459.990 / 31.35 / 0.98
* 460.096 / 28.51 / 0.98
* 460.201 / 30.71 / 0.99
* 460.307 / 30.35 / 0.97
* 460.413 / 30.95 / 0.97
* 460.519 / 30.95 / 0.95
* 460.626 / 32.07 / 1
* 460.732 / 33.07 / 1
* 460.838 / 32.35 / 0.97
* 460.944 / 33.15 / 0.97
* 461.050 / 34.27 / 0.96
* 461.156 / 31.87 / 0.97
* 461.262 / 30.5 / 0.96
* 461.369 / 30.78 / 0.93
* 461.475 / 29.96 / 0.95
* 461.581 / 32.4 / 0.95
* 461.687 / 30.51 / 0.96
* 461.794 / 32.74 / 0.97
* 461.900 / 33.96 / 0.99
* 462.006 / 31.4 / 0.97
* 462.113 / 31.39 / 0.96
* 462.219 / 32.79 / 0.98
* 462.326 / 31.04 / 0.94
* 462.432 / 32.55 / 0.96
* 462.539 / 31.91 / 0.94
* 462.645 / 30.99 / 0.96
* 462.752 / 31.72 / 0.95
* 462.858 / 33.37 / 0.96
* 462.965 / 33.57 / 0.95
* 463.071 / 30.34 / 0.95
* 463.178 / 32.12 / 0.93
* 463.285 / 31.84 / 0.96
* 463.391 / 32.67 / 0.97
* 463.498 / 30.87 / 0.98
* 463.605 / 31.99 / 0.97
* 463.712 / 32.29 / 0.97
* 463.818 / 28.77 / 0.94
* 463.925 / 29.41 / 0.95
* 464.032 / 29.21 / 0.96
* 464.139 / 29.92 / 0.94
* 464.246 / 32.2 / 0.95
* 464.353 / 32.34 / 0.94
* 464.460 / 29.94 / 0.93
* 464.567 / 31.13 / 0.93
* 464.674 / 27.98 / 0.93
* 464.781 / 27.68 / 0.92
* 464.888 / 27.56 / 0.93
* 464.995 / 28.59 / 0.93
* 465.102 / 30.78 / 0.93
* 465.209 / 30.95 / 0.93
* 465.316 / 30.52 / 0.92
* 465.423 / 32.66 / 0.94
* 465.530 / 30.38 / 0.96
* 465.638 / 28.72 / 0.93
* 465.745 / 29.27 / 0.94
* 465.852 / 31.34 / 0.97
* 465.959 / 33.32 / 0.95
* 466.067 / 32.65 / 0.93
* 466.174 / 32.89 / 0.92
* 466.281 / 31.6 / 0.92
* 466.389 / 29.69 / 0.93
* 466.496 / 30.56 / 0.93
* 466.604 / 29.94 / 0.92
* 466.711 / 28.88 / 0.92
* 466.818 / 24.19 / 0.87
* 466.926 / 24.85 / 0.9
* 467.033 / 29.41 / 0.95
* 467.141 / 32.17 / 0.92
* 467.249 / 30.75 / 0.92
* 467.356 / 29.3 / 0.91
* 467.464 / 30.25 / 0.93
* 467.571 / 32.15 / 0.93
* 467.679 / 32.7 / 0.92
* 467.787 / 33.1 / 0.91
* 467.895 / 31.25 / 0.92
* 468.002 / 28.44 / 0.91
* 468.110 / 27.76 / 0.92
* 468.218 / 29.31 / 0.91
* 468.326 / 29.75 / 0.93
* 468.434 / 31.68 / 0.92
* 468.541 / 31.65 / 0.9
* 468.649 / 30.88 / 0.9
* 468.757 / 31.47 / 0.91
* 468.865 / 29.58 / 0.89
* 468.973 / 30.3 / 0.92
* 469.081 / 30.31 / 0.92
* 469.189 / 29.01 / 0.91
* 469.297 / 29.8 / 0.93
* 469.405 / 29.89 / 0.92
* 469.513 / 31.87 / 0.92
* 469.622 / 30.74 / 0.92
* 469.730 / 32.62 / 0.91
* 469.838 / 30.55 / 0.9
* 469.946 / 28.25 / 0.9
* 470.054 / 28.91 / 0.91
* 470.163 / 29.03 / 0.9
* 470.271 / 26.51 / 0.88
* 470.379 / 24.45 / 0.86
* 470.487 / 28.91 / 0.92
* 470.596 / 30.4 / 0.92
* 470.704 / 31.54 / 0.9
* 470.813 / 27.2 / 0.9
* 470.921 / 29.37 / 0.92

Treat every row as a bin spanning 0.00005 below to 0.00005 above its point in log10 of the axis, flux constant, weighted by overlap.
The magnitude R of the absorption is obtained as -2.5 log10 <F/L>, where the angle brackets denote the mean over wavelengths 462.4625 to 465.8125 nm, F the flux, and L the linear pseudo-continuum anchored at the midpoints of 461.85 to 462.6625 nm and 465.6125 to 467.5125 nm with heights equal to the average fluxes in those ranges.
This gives 0.02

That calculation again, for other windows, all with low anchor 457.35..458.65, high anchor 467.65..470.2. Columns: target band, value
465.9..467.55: 0.01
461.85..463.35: -0.05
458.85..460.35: 0.00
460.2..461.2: -0.04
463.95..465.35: 0.03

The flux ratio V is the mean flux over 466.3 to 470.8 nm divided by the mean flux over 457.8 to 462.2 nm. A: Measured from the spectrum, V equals 1.0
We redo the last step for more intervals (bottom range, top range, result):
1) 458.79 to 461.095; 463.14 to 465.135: 0.97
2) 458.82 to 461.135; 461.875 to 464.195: 1.00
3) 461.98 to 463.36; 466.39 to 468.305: 0.93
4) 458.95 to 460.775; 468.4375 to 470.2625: 0.97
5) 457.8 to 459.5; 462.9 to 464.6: 1.02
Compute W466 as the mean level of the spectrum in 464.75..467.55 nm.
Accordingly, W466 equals 30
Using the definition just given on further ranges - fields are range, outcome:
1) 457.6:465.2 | 31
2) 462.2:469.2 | 30.6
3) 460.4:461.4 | 32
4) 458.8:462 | 31.4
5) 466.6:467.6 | 29.1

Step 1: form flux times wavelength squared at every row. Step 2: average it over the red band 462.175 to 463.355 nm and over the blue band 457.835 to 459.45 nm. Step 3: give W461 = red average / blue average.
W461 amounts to 1.07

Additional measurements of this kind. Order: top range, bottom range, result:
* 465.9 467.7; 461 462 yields 0.97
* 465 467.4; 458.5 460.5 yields 1.02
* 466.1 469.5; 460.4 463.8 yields 0.97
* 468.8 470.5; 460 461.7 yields 0.97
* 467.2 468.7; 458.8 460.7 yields 1.03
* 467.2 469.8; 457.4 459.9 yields 1.04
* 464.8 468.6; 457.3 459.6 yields 1.01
